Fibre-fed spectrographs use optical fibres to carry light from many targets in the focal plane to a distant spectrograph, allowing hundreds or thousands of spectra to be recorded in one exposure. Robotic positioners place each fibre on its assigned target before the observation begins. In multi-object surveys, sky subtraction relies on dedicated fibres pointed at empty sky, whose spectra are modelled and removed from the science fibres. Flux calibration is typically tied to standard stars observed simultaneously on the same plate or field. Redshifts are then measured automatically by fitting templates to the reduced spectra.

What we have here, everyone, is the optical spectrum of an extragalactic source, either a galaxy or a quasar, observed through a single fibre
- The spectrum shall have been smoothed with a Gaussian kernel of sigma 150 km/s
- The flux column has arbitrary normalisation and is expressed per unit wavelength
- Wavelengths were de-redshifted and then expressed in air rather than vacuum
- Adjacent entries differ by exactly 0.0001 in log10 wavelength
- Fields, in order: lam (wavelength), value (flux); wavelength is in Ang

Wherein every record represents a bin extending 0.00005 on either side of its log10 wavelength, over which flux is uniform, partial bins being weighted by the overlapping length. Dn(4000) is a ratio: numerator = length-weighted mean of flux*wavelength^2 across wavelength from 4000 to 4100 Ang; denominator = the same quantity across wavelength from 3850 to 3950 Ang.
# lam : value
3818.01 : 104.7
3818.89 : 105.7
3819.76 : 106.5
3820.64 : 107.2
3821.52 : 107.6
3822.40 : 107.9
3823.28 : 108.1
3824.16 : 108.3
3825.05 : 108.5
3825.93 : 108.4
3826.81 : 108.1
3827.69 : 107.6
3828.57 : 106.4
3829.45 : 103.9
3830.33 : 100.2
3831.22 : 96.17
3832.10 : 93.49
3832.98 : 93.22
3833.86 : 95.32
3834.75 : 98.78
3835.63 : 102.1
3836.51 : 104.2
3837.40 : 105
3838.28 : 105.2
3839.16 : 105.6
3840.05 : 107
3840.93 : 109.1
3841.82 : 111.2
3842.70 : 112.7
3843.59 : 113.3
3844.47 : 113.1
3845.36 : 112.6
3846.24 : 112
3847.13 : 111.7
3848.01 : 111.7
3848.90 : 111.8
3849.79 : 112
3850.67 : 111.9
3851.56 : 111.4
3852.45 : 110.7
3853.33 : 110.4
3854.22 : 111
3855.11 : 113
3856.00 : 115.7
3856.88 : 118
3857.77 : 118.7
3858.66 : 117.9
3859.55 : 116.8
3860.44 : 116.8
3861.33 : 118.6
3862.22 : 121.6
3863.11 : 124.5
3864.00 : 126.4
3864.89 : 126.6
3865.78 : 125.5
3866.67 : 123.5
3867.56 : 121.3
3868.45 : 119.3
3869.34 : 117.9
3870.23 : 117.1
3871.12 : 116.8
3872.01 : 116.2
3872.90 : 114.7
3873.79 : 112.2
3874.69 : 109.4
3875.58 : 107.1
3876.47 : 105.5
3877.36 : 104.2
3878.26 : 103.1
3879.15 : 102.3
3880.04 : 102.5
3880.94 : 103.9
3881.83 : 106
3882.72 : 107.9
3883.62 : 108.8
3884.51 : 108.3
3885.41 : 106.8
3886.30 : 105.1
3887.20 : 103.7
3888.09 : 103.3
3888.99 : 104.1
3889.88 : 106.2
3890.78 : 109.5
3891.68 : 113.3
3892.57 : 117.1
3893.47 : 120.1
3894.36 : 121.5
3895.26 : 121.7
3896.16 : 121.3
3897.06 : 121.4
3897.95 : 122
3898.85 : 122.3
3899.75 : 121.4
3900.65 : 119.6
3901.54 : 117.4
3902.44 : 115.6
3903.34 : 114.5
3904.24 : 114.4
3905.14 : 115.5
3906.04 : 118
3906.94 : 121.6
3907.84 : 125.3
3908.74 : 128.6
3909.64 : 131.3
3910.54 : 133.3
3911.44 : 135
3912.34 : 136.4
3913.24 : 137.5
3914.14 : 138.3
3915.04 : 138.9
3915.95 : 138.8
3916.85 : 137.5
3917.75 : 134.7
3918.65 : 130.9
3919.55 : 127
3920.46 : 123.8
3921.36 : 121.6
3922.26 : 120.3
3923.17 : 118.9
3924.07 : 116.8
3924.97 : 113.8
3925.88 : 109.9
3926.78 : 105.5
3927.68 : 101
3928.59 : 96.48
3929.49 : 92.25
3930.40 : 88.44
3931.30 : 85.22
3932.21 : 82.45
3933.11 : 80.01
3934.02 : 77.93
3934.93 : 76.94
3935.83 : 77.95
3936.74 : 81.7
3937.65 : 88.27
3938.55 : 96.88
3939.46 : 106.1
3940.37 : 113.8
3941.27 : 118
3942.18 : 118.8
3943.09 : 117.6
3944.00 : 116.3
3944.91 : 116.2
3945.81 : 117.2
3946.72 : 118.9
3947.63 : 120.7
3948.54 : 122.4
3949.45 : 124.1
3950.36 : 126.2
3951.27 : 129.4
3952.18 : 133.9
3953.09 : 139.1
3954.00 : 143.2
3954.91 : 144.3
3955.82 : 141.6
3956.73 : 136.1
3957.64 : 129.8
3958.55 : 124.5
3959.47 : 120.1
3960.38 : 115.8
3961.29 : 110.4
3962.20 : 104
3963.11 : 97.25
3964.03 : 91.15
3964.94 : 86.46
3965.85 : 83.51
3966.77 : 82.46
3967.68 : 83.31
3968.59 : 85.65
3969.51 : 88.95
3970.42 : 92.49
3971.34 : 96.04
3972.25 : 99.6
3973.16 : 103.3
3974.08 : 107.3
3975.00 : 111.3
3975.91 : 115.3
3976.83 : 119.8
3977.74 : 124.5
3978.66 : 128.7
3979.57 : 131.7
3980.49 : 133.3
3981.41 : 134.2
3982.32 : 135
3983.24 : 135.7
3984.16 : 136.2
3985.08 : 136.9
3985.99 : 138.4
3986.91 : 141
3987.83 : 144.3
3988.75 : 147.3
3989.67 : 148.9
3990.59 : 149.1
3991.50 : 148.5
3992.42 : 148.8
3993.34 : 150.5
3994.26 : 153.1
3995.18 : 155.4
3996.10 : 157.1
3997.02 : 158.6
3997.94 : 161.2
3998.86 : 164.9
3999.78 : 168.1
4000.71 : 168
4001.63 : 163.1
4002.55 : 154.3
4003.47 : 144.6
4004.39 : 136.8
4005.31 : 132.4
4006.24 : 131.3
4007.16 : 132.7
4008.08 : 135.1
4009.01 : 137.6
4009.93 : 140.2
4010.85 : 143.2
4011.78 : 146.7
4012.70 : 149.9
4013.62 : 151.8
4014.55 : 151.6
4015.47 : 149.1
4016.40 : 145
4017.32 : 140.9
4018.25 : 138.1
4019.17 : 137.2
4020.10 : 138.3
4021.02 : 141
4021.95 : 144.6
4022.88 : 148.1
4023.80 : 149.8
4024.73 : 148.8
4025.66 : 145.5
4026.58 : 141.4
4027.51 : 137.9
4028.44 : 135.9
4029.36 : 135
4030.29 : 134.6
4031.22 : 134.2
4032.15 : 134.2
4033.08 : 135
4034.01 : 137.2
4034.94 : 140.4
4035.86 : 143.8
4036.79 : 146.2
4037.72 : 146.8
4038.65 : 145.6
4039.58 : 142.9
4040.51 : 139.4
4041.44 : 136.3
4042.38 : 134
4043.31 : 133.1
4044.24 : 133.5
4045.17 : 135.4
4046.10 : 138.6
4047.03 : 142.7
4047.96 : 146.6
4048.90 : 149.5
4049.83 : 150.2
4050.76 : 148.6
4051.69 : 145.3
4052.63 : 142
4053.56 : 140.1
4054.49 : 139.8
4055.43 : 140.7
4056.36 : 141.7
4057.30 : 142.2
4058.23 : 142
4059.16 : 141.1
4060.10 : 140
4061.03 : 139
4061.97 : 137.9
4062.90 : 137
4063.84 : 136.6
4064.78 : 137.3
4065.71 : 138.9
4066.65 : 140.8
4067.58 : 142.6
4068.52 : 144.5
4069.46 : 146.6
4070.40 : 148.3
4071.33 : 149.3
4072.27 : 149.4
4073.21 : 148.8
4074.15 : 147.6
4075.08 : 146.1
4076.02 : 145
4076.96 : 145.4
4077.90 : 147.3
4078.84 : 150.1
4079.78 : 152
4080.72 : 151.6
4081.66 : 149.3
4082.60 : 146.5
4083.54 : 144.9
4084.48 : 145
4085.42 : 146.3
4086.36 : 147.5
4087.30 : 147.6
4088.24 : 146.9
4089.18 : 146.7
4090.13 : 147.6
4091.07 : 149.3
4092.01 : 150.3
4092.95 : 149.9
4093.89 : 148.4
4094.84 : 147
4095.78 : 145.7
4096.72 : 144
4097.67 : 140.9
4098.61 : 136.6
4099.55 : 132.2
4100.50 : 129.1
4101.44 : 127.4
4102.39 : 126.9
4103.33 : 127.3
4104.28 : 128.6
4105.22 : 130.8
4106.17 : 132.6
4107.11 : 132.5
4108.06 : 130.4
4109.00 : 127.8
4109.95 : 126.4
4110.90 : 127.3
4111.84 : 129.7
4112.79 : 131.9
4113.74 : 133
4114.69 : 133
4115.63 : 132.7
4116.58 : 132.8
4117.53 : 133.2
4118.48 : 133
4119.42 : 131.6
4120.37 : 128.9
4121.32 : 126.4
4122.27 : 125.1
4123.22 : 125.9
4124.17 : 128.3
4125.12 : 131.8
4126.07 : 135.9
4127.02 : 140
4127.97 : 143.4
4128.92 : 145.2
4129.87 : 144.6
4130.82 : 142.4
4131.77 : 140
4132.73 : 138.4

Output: 1.36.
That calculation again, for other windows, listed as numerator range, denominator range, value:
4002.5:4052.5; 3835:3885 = 1.37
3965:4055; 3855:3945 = 1.27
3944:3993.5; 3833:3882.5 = 1.15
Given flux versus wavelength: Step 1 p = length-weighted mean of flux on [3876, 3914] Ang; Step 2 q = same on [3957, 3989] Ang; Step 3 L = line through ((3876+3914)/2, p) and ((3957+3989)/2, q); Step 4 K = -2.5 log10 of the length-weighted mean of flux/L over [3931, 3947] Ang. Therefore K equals 0.16 mag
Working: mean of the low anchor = 116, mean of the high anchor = 115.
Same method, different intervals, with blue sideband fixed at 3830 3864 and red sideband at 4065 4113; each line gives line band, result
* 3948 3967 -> 0.05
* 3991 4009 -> -0.16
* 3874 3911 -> 0.02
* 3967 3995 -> 0.02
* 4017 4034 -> -0.05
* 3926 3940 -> 0.33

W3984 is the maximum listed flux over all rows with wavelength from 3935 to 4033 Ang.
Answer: 168.1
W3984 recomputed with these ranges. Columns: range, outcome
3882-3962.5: 144.3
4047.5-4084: 152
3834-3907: 126.6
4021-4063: 150.2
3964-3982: 134.2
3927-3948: 120.7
